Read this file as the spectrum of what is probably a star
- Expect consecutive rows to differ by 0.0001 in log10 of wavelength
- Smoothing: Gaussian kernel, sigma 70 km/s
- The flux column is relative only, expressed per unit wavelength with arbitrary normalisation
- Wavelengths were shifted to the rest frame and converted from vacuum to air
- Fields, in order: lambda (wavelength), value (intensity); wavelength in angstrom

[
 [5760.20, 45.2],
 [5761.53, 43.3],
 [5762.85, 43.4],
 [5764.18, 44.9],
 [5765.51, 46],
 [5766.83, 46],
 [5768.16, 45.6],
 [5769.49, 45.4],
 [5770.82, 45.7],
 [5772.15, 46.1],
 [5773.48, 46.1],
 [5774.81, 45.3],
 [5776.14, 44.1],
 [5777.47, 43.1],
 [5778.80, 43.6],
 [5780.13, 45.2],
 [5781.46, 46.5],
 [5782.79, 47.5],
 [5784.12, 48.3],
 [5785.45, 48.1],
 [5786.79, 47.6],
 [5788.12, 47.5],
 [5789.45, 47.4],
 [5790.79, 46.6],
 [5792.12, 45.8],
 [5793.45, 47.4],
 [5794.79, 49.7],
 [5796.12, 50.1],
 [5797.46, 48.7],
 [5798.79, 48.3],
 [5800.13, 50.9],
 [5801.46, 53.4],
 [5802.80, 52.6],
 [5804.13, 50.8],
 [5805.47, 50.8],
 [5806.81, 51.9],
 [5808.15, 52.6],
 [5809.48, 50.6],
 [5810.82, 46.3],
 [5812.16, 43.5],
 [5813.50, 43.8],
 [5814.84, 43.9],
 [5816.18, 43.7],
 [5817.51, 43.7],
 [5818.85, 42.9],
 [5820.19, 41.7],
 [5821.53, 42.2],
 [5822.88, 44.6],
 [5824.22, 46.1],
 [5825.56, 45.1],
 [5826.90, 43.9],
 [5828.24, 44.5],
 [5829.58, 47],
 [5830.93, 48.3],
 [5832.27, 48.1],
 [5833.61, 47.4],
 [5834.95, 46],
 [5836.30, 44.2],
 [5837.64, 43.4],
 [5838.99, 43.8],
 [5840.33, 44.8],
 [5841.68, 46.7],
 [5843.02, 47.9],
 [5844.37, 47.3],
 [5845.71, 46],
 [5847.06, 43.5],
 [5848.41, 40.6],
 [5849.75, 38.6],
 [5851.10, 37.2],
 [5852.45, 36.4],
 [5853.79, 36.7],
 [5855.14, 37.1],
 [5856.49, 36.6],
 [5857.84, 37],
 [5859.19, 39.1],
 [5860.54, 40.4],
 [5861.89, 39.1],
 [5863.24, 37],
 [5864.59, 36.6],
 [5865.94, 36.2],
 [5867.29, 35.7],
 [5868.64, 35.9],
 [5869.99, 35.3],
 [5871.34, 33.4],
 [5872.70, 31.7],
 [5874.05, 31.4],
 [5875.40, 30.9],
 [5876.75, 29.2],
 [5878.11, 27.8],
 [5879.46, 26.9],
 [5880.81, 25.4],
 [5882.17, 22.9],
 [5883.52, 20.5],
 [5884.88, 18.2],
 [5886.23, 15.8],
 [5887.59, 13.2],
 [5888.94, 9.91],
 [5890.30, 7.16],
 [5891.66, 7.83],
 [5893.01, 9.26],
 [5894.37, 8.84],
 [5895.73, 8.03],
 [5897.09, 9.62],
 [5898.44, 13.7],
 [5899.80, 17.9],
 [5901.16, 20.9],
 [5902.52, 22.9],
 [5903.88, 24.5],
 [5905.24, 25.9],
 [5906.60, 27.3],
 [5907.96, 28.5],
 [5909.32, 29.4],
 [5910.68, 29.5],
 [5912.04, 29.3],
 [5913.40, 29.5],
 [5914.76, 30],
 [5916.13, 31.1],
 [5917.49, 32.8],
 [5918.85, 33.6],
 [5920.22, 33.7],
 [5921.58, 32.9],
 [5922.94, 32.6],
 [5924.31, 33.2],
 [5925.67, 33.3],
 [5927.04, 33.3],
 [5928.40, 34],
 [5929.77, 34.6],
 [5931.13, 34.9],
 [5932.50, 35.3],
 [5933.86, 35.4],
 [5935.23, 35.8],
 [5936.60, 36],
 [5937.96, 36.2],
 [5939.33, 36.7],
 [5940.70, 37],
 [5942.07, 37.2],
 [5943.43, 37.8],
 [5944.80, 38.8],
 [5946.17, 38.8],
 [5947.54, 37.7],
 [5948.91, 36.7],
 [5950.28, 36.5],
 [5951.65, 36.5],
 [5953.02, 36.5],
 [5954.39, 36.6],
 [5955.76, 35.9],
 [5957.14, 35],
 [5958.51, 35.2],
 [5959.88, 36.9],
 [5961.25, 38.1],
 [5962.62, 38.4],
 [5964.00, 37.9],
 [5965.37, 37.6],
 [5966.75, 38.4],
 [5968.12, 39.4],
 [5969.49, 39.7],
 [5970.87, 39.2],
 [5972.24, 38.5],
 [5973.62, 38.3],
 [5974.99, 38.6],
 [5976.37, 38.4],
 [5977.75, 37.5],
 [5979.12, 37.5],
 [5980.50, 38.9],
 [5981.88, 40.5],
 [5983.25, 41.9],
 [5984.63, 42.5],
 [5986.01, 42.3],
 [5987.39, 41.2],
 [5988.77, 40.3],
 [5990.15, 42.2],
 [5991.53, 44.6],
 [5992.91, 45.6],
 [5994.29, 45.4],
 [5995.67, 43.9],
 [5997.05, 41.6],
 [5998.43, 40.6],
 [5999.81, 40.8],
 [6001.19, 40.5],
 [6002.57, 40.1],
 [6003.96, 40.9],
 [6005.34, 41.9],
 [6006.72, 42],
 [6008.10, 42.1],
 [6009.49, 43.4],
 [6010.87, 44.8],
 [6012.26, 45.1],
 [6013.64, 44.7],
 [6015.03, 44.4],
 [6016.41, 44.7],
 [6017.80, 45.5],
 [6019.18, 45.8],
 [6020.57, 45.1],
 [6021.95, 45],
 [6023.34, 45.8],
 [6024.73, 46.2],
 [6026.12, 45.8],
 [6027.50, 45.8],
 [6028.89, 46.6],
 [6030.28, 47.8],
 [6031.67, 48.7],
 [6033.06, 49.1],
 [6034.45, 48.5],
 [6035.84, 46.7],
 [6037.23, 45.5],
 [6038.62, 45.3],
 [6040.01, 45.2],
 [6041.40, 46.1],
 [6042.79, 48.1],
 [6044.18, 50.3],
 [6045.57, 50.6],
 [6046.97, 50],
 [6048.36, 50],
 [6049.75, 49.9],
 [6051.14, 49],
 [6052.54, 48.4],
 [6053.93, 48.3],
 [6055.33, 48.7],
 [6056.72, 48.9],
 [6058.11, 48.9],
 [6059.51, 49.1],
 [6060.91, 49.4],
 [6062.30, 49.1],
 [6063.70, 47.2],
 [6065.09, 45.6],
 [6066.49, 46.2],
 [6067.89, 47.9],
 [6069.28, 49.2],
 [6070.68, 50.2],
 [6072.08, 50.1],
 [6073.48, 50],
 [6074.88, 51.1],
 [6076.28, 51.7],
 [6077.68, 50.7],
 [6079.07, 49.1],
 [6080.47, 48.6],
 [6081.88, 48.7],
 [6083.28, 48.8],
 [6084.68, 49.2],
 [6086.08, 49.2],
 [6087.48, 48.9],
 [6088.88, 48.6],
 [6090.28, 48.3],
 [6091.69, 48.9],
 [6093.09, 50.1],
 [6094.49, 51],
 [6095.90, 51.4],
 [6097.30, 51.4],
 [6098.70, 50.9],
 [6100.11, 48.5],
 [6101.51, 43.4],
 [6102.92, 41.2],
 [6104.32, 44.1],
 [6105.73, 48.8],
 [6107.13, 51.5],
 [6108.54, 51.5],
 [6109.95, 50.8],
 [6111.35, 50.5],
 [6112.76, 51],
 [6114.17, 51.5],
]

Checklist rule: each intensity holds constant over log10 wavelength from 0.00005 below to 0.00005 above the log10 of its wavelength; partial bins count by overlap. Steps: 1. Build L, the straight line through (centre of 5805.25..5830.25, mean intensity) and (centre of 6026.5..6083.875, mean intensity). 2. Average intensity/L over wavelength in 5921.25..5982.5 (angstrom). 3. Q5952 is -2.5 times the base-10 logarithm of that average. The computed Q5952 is 0.272 mag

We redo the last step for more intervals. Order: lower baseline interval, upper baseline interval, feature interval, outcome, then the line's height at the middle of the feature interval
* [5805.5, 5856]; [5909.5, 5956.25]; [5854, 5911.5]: 0.476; 39.4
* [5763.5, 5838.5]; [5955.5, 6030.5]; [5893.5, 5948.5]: 0.402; 43.5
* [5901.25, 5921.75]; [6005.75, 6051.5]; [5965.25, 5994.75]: -0.032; 39.2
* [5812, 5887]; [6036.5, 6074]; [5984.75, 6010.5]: 0.084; 45.6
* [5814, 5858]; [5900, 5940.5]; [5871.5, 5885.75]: 0.370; 37.3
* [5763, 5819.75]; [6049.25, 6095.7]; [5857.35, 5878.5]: 0.338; 47.6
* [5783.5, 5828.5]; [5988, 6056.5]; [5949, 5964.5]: 0.247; 46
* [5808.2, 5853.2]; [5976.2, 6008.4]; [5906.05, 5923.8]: 0.358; 42.9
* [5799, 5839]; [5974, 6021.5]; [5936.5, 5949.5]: 0.167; 43.6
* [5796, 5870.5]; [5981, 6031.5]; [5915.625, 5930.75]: 0.296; 43.7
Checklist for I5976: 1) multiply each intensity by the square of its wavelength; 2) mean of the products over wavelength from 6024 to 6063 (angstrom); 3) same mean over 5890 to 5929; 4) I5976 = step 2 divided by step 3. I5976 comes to 2.0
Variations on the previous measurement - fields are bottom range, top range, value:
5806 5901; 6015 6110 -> 1.47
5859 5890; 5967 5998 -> 1.47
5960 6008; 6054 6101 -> 1.26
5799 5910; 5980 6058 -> 1.35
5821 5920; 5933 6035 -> 1.32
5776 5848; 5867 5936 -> 0.58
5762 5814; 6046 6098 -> 1.14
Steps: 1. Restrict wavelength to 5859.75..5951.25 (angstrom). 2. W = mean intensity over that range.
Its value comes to 28.8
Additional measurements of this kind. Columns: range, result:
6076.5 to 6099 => 49.7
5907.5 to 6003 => 37.1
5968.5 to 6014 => 41.3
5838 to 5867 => 40.4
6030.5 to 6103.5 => 48.7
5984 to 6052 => 45.1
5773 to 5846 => 46.7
